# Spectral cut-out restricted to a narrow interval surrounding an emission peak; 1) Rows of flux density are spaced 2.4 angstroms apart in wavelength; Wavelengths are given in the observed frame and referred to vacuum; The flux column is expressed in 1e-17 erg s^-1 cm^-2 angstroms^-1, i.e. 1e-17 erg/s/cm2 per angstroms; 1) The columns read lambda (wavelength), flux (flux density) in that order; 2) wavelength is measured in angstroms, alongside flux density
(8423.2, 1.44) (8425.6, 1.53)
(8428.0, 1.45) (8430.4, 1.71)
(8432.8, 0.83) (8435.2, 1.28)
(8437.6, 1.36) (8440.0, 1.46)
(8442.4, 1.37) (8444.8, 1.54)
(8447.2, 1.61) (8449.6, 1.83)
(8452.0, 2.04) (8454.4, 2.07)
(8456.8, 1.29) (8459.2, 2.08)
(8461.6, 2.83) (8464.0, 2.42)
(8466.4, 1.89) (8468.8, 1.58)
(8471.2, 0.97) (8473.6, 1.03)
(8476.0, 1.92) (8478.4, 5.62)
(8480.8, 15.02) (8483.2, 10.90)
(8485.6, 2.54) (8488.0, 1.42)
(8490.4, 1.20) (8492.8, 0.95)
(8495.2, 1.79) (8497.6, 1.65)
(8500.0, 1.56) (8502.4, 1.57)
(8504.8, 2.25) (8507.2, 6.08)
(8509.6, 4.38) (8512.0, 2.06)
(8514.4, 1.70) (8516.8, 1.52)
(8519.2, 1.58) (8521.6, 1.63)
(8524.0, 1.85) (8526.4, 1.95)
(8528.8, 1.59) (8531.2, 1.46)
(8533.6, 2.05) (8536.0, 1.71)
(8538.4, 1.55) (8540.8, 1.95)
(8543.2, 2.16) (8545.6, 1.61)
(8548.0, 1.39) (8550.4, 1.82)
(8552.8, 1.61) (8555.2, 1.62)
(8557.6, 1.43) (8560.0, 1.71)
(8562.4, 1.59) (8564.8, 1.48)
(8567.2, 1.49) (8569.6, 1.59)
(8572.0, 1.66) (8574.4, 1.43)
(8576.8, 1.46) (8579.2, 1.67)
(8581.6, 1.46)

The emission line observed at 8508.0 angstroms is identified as [N II]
